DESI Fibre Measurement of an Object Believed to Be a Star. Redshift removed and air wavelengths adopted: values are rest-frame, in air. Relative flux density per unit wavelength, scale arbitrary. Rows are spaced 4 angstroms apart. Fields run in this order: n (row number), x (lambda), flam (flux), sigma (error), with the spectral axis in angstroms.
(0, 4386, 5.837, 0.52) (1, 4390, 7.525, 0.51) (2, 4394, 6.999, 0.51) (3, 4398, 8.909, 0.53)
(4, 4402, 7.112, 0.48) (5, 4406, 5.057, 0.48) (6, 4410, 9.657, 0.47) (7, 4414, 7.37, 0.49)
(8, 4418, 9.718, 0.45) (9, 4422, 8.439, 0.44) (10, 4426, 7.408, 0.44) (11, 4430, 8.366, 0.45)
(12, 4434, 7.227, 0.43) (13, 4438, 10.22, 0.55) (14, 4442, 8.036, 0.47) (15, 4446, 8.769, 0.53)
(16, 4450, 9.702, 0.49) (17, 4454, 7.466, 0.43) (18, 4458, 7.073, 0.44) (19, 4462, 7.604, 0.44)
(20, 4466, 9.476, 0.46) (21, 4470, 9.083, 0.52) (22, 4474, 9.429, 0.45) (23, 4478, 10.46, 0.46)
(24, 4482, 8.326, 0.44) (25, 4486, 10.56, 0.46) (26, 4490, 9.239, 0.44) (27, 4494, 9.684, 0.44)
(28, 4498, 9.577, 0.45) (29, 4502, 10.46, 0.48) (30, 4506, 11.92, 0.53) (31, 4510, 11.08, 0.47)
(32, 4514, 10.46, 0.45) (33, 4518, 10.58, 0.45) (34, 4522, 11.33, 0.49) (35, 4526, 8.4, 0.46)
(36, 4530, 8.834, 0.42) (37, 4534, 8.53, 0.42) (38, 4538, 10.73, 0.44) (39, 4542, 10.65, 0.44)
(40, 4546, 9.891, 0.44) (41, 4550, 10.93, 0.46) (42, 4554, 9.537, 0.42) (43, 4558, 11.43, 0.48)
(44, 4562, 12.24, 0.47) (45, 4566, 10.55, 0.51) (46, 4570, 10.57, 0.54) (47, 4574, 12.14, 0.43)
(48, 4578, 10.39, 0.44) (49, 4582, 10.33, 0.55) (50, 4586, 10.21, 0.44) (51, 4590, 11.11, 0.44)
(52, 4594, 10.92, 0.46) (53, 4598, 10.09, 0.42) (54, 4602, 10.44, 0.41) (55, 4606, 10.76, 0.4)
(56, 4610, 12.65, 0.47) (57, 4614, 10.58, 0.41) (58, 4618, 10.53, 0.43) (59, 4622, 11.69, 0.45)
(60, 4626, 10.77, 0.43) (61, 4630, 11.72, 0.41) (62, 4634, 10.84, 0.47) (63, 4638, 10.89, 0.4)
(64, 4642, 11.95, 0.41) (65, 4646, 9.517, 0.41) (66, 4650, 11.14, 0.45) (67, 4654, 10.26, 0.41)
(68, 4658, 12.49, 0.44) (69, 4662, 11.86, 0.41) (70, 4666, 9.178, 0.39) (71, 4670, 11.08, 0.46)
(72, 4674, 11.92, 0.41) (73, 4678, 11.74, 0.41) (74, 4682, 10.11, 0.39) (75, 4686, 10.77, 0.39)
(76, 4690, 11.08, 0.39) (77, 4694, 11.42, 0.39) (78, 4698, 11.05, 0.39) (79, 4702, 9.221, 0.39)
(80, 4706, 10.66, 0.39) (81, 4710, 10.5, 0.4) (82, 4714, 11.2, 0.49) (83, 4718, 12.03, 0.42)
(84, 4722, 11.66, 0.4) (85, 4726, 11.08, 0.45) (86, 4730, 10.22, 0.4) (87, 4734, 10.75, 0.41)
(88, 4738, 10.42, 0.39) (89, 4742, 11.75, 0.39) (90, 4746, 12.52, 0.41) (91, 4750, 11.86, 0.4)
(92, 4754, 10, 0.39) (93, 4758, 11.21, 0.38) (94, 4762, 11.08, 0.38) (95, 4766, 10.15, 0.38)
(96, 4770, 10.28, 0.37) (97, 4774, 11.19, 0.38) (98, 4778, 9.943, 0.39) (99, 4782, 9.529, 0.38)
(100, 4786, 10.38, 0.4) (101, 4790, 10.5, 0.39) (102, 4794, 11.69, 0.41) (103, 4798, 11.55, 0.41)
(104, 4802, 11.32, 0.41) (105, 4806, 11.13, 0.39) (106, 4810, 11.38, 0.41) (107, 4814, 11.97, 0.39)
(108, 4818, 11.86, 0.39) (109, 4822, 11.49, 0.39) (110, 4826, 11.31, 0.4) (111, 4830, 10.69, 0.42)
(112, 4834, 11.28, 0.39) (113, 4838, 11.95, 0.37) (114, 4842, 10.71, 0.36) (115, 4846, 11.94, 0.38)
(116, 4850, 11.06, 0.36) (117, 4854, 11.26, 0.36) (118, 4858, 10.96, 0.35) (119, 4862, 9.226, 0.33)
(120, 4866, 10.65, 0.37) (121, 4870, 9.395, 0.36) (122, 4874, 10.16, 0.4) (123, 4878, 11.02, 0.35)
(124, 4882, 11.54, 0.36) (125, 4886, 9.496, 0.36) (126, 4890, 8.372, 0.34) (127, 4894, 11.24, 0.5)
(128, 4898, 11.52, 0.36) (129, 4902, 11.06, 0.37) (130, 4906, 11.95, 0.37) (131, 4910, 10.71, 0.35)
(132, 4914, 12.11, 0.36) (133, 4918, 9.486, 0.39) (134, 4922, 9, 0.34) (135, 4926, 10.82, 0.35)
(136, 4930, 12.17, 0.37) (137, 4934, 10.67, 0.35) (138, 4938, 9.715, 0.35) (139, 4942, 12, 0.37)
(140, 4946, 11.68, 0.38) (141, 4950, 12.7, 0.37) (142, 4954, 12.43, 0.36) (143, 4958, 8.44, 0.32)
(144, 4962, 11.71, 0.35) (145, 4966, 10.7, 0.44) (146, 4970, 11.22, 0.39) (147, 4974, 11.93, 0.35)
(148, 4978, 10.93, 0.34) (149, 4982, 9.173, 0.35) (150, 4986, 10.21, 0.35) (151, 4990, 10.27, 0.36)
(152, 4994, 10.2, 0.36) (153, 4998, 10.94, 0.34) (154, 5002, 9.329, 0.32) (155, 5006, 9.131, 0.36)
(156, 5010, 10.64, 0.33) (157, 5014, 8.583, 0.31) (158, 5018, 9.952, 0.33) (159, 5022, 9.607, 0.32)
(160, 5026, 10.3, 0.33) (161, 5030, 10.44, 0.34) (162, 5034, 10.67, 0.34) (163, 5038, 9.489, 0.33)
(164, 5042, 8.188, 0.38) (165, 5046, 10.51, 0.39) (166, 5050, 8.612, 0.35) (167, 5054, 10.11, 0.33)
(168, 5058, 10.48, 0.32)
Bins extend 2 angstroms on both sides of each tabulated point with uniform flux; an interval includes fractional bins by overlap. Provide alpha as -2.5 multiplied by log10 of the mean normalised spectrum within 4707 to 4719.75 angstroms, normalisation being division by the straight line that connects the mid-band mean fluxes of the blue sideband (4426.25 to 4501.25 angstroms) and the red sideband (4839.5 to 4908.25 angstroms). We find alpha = -0.12 mag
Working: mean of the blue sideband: 8.9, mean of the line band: 11.2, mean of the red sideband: 10.7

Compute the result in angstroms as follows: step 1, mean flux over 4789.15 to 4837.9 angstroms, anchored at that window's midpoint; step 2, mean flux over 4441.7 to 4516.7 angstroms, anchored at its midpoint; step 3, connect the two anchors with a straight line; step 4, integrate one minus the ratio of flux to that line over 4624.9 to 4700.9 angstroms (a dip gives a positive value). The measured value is -3.7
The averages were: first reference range 9.43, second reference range 11.4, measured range 11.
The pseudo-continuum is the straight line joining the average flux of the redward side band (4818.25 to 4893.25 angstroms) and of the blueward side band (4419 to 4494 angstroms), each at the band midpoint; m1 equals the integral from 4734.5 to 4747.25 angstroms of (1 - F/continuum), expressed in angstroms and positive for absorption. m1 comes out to -1.6 angstroms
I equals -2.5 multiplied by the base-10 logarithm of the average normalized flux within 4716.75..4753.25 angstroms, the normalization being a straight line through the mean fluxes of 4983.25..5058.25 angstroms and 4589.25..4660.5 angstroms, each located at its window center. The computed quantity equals -0.06 mag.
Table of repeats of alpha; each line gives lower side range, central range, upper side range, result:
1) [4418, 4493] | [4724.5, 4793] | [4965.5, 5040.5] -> -0.13 mag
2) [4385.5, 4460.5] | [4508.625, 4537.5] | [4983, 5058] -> -0.19 mag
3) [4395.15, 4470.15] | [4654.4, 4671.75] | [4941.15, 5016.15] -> -0.20 mag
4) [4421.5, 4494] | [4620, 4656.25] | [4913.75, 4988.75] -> -0.16 mag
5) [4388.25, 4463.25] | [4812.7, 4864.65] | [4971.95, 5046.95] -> -0.18 mag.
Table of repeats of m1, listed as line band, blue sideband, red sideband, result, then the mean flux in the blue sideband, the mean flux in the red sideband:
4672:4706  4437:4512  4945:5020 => -3.6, 9.37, 10.5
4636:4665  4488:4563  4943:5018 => -2.1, 10.3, 10.6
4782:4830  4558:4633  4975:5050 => -3.6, 11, 9.91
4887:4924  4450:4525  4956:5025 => -1.8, 9.64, 10.2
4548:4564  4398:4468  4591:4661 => -1.7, 8.18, 11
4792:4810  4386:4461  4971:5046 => -4.1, 7.99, 10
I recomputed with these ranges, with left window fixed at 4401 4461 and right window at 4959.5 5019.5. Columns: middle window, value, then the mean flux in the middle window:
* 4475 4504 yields -0.168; 9.75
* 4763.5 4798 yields -0.112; 10.5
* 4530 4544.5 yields -0.151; 9.81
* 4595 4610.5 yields -0.225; 10.8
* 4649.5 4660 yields -0.249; 11.3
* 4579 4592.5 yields -0.206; 10.6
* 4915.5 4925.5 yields 0.046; 9.62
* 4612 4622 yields -0.214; 10.8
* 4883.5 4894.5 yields 0.038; 9.58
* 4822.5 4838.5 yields -0.164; 11.3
